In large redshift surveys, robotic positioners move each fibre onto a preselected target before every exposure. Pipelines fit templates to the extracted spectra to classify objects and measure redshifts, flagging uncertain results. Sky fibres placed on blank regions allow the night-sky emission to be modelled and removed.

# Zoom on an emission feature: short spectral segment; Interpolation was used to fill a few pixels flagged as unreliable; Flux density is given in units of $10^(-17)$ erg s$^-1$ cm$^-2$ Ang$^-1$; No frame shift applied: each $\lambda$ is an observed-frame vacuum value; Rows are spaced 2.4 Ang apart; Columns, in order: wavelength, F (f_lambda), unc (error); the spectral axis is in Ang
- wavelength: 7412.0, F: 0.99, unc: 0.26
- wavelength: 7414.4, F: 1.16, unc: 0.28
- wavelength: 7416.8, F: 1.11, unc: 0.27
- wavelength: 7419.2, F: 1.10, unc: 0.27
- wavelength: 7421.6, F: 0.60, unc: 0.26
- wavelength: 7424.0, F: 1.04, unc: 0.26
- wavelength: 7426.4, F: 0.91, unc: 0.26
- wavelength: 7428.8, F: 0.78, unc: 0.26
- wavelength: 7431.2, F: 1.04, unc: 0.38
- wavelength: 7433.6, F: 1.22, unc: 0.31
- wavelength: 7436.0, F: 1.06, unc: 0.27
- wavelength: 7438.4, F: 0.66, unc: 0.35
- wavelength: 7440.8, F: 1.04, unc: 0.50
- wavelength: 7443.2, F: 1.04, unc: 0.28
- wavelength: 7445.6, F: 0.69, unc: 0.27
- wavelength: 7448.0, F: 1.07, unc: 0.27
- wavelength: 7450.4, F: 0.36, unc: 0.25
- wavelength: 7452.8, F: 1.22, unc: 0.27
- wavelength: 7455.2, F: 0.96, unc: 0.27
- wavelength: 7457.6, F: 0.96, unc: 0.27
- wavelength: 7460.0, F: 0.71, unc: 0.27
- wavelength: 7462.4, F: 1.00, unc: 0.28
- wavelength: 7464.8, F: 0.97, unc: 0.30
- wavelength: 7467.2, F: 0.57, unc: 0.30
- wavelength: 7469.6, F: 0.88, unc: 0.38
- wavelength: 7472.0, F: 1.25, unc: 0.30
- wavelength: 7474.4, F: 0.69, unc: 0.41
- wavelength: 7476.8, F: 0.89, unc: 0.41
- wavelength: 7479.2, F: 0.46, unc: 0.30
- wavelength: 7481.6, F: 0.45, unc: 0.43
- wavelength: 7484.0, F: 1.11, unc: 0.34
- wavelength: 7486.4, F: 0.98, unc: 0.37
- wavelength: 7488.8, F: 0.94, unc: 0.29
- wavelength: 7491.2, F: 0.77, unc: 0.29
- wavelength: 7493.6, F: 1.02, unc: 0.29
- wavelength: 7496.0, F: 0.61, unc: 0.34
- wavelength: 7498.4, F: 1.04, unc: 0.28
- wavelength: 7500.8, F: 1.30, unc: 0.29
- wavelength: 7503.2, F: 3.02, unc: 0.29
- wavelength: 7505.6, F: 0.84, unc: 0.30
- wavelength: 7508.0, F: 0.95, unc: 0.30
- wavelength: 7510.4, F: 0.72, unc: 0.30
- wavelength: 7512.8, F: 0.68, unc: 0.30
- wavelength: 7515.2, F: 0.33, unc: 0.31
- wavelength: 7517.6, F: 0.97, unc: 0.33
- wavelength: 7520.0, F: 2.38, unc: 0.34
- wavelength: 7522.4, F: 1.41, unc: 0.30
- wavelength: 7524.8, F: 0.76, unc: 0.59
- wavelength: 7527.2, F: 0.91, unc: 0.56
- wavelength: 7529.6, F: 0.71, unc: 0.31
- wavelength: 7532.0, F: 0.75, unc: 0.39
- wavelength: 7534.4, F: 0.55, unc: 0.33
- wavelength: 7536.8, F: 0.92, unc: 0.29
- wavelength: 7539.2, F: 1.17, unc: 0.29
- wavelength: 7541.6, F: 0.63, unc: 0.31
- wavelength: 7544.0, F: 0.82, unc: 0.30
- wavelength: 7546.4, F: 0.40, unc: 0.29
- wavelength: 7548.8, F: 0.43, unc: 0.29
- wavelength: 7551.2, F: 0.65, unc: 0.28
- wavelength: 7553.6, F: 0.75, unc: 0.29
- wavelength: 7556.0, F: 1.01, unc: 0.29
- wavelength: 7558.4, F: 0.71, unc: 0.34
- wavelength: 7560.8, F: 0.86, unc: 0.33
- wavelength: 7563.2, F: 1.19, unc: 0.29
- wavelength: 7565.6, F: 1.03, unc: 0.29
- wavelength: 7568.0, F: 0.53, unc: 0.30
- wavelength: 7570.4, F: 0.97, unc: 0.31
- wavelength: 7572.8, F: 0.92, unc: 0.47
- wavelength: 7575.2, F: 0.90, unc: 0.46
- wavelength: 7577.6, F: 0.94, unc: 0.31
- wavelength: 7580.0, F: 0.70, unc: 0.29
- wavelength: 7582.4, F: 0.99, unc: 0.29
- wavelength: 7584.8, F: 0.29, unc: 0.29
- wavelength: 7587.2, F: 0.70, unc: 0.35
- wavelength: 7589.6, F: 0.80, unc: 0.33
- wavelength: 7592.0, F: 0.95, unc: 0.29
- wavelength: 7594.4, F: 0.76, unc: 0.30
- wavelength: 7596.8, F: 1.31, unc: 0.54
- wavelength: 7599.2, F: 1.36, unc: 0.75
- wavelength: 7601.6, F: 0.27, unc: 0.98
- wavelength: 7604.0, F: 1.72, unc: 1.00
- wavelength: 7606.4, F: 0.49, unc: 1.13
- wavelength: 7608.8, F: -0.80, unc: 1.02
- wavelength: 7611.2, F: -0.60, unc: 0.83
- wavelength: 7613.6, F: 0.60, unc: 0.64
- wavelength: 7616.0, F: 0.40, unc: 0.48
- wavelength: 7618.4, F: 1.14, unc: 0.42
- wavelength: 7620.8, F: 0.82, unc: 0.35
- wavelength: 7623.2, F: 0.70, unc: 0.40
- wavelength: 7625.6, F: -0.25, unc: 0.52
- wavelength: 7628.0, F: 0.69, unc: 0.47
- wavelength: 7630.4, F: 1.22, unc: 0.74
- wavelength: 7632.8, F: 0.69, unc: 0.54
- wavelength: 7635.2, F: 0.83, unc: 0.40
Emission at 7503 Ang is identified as [S II]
